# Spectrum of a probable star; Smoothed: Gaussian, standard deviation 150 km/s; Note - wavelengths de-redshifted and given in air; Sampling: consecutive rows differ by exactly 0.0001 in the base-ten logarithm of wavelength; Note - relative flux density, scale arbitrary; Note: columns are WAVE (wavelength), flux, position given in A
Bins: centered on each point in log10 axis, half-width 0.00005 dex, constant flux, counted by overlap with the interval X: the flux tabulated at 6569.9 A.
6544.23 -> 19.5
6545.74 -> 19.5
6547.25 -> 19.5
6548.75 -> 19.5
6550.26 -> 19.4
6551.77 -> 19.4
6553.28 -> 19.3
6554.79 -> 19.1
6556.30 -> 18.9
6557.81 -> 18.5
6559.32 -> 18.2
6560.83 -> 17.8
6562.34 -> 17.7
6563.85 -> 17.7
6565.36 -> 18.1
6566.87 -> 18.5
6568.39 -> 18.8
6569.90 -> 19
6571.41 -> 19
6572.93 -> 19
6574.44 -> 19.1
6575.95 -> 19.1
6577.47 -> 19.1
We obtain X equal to 19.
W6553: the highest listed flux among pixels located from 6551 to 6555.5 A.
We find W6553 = 19.4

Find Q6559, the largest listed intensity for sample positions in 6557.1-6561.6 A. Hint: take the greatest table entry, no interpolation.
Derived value 18.5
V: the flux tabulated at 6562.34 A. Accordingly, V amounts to 17.7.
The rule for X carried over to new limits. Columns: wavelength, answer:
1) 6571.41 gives 19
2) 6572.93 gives 19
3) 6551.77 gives 19.4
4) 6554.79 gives 19.1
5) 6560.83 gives 17.8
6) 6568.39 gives 18.8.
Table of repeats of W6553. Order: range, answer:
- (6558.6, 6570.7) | 19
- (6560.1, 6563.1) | 17.8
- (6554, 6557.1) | 19.1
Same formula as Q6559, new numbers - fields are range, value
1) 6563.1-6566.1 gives 18.1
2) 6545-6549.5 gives 19.5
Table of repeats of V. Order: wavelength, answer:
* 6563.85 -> 17.7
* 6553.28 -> 19.3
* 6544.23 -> 19.5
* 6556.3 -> 18.9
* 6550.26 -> 19.4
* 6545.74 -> 19.5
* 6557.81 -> 18.5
